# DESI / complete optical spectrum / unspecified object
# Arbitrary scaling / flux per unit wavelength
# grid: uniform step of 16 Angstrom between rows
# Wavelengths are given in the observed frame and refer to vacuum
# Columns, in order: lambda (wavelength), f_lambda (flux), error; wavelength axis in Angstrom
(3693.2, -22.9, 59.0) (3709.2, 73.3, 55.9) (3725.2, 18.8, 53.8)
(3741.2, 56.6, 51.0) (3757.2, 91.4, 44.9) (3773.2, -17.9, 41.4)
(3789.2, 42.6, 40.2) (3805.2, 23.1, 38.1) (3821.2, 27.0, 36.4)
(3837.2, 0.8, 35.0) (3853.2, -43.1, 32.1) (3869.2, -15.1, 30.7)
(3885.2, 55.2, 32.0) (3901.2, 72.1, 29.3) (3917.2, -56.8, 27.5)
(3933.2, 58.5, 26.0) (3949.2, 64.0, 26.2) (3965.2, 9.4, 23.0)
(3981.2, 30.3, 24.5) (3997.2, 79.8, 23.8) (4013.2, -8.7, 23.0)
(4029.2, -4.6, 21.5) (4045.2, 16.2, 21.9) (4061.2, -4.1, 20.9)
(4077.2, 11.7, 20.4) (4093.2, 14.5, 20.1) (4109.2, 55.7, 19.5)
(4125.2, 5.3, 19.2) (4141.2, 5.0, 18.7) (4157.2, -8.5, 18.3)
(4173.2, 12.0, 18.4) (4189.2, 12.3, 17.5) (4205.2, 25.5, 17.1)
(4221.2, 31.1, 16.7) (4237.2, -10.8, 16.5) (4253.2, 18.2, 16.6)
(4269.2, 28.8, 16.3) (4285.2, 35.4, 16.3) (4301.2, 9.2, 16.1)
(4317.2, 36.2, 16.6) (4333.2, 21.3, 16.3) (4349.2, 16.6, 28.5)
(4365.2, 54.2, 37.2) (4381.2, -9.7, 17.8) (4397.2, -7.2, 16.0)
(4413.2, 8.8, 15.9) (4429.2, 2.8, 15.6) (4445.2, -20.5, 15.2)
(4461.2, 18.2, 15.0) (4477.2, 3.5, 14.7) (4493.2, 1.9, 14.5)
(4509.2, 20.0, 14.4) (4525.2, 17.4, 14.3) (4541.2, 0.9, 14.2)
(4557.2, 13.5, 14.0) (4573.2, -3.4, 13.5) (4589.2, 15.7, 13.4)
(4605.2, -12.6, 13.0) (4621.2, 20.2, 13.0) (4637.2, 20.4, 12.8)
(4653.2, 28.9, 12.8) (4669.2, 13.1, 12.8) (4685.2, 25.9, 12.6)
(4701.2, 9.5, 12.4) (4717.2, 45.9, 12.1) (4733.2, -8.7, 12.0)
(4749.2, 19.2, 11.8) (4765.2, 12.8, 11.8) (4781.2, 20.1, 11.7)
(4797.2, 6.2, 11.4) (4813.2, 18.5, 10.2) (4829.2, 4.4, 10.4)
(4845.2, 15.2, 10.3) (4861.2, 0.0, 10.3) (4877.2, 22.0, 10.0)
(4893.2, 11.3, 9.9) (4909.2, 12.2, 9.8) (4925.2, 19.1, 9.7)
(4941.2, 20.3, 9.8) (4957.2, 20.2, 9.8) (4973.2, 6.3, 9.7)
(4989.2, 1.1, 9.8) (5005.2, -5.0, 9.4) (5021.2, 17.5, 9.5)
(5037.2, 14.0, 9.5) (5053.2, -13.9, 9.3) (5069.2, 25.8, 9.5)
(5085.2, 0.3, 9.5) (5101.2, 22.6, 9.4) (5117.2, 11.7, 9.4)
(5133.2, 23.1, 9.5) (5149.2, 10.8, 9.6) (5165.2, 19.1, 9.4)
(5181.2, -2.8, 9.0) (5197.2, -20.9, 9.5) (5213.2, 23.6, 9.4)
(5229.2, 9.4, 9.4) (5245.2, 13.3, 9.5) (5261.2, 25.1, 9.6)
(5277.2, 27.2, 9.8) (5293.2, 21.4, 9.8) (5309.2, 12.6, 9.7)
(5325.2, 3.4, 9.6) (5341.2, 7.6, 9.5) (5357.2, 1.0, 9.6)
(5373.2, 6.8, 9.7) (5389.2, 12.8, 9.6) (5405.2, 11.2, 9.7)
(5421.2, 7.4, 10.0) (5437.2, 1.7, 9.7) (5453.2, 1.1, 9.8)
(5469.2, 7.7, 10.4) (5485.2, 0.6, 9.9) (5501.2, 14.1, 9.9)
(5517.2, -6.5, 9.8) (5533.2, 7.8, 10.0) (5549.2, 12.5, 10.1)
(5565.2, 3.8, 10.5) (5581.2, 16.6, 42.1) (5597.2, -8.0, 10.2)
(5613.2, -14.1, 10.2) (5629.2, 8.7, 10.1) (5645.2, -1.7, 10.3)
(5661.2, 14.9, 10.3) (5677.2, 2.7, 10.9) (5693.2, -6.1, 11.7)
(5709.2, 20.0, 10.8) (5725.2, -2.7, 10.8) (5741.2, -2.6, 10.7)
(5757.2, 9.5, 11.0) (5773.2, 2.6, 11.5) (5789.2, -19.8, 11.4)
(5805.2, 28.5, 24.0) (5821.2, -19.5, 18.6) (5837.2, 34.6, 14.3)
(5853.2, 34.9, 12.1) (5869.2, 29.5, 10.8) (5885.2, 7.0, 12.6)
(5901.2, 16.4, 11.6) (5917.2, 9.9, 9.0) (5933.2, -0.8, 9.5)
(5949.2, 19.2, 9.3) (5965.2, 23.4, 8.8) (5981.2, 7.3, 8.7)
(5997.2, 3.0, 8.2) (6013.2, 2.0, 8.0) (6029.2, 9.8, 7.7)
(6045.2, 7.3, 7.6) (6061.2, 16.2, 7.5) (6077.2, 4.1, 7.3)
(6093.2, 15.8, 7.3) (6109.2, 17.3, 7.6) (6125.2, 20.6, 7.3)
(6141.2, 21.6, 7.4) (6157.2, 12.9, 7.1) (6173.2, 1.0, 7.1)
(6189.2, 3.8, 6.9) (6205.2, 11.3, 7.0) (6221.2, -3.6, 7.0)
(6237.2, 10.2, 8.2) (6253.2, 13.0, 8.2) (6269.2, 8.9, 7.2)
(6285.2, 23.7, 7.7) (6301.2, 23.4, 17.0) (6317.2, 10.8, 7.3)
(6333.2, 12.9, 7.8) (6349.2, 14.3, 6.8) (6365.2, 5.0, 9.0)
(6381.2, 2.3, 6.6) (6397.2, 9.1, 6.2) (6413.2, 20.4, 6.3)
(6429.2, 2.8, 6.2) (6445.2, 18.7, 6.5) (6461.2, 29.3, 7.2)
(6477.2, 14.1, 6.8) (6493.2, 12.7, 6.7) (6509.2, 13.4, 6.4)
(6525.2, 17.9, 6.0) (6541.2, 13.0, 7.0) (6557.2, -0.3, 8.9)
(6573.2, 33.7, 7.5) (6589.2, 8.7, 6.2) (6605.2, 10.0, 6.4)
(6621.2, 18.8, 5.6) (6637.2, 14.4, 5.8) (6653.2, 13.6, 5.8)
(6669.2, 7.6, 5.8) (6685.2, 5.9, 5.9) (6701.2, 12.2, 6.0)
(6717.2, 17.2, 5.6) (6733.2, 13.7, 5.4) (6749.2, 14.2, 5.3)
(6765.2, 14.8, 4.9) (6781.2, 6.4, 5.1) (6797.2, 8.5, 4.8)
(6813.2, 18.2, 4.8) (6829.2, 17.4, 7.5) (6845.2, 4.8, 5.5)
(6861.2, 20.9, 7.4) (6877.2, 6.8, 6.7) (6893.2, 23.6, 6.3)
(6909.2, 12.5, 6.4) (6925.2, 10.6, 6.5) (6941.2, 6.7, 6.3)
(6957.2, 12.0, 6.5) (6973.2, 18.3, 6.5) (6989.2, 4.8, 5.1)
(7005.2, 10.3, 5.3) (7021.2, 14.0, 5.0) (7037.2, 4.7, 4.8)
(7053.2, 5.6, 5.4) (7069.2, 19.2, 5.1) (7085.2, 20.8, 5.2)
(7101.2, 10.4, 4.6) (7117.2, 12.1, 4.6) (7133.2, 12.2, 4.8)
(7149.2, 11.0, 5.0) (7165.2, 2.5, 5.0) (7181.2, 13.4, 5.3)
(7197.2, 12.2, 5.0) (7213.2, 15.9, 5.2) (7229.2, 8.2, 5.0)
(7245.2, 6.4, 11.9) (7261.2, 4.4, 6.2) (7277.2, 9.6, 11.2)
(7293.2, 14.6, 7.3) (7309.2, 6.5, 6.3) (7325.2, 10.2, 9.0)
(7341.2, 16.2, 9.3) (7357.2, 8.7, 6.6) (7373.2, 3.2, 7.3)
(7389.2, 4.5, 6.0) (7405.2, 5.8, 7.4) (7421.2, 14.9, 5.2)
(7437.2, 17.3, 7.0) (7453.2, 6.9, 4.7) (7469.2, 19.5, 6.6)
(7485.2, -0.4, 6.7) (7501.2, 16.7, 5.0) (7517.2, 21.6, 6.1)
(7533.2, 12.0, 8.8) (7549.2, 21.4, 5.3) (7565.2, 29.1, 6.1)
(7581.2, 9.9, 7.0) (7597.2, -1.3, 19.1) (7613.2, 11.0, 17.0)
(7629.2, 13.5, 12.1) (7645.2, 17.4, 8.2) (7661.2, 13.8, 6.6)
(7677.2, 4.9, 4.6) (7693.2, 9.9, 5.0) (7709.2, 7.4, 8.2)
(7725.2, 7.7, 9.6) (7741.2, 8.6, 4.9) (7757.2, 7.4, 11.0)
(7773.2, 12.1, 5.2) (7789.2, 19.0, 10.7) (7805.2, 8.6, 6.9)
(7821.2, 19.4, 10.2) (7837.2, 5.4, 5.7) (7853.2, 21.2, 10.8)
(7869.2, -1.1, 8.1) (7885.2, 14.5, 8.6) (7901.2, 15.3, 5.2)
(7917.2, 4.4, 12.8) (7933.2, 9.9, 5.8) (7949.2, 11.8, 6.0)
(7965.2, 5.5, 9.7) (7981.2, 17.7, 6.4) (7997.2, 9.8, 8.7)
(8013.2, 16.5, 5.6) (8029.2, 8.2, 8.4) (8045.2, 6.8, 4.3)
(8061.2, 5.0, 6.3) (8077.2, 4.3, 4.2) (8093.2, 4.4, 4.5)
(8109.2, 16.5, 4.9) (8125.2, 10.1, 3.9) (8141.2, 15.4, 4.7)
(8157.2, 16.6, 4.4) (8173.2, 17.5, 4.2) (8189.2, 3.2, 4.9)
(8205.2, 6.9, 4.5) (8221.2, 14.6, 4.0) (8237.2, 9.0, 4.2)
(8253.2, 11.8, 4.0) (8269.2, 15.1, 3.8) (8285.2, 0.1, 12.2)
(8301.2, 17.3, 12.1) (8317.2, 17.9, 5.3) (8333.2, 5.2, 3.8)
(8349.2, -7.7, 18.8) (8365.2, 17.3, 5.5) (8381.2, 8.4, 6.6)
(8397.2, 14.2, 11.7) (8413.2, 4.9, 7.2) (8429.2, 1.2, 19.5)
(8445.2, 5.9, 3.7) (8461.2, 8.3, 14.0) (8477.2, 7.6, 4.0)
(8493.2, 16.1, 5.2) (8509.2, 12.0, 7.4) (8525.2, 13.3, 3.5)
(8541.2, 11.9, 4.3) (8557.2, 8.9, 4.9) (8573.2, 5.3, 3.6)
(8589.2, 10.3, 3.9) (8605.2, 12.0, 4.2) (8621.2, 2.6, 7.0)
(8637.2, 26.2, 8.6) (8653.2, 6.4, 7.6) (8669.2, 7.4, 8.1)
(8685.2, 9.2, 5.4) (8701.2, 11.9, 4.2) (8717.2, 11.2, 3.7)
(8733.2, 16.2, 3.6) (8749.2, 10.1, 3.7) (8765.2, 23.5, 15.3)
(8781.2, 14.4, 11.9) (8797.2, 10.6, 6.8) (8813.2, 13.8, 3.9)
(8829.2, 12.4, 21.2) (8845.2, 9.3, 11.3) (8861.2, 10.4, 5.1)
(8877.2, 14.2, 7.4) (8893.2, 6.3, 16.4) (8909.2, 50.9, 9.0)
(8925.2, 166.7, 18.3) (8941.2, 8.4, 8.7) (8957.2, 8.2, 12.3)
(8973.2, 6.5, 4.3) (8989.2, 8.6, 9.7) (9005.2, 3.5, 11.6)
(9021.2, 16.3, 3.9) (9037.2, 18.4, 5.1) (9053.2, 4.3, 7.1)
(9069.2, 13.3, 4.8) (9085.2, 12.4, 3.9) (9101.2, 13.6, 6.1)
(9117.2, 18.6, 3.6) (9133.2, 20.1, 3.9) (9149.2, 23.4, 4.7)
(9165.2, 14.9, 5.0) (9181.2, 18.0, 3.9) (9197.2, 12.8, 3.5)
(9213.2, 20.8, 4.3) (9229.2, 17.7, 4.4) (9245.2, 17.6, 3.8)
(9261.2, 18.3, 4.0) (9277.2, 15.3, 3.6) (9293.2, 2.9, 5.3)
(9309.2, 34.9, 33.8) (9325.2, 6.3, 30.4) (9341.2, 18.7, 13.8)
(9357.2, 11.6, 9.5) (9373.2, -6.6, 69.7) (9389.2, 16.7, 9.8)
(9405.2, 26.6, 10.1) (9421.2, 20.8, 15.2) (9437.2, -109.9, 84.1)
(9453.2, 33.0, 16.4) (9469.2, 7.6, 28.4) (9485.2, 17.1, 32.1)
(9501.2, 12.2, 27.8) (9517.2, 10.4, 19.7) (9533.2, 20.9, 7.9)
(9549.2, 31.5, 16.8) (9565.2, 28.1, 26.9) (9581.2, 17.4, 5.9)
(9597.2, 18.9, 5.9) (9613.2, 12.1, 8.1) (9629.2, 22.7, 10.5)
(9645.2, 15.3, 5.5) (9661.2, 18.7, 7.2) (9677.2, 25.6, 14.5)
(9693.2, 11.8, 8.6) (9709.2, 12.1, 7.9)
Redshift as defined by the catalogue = 1.391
